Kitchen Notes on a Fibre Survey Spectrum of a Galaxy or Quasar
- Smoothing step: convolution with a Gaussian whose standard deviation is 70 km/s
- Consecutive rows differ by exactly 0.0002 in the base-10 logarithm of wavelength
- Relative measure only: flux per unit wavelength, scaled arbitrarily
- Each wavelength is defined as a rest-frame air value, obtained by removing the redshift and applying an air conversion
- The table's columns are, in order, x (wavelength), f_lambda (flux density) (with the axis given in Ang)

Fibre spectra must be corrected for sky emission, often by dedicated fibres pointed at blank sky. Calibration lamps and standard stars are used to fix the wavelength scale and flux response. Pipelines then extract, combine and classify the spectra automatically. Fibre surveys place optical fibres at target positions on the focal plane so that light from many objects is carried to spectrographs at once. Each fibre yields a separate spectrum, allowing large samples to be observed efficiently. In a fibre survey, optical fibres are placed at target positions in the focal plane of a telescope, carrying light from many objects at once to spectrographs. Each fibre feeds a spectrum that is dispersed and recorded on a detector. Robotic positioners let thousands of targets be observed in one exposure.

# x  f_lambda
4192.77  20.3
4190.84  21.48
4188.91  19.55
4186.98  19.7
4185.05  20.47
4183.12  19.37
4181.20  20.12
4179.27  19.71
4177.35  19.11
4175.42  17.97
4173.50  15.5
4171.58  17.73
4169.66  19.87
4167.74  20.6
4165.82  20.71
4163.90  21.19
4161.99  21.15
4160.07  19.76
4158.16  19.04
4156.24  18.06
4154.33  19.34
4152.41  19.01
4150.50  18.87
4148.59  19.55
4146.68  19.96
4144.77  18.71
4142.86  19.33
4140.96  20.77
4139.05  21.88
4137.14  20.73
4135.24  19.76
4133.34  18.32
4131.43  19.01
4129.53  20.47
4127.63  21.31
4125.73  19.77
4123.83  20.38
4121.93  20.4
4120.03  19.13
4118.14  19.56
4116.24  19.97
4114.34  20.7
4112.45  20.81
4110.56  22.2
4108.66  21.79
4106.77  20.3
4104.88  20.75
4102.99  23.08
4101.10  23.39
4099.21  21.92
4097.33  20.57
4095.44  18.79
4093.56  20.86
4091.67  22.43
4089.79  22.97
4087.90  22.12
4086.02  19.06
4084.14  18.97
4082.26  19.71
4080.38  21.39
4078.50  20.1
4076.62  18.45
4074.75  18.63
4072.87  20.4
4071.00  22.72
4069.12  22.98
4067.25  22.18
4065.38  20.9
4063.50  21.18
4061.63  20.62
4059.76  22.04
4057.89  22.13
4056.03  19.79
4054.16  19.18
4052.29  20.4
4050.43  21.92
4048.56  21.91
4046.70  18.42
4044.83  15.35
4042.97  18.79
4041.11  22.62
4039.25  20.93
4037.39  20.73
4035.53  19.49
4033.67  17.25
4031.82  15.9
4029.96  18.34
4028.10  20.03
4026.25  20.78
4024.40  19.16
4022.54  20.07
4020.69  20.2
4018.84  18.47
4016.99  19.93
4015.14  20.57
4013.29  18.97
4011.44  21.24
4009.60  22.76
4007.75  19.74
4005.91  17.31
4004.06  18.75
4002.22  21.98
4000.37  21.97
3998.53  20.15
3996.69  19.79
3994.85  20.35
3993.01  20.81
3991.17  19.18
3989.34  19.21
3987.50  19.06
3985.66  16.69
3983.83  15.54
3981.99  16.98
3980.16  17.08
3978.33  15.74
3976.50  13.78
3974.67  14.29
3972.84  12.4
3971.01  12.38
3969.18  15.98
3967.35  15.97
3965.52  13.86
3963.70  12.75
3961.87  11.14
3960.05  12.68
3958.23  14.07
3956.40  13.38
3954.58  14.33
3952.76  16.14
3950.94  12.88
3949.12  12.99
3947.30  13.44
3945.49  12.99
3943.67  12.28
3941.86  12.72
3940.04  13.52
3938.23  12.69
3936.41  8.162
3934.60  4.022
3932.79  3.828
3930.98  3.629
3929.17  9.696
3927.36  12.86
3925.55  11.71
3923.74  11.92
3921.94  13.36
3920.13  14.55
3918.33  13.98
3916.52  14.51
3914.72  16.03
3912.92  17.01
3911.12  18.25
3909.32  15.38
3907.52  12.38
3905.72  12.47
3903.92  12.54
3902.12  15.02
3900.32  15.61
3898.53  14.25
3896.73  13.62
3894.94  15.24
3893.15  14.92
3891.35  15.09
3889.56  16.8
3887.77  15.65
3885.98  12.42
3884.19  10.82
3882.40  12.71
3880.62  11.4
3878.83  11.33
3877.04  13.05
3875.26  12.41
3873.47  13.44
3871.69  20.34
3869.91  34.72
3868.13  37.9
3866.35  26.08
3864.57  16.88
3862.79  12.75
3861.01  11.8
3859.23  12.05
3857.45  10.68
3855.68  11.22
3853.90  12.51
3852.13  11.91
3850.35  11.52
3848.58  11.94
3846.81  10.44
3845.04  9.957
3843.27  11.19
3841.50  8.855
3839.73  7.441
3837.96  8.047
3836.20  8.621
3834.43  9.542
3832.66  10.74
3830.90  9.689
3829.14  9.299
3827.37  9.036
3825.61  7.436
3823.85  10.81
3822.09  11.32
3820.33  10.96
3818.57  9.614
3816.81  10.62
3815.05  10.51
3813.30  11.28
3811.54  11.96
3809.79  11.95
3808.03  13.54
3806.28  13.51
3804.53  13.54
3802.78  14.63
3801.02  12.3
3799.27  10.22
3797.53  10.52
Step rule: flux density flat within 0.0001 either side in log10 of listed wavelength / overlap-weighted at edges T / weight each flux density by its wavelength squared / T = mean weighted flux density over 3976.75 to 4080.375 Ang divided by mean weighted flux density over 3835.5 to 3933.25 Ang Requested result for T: 1.54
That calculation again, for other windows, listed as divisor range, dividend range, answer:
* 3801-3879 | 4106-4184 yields 1.78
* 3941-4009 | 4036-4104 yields 1.36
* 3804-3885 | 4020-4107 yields 1.78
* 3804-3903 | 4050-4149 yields 1.77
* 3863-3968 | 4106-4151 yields 1.59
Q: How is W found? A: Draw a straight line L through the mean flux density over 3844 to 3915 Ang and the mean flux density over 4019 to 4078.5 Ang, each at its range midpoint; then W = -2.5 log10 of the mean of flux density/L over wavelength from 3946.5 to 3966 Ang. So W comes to 0.28 mag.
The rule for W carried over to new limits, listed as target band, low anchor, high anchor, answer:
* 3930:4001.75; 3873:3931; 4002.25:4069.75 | 0.17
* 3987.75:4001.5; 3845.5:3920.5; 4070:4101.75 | -0.11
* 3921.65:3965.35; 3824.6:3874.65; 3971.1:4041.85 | 0.40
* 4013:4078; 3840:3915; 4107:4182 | -0.12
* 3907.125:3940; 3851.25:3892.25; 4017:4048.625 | 0.38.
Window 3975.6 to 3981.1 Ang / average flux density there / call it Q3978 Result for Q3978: 15.6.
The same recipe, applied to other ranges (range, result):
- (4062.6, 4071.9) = 22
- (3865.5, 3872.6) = 29.8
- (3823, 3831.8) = 9.26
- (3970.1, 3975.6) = 13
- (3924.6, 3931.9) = 9.47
